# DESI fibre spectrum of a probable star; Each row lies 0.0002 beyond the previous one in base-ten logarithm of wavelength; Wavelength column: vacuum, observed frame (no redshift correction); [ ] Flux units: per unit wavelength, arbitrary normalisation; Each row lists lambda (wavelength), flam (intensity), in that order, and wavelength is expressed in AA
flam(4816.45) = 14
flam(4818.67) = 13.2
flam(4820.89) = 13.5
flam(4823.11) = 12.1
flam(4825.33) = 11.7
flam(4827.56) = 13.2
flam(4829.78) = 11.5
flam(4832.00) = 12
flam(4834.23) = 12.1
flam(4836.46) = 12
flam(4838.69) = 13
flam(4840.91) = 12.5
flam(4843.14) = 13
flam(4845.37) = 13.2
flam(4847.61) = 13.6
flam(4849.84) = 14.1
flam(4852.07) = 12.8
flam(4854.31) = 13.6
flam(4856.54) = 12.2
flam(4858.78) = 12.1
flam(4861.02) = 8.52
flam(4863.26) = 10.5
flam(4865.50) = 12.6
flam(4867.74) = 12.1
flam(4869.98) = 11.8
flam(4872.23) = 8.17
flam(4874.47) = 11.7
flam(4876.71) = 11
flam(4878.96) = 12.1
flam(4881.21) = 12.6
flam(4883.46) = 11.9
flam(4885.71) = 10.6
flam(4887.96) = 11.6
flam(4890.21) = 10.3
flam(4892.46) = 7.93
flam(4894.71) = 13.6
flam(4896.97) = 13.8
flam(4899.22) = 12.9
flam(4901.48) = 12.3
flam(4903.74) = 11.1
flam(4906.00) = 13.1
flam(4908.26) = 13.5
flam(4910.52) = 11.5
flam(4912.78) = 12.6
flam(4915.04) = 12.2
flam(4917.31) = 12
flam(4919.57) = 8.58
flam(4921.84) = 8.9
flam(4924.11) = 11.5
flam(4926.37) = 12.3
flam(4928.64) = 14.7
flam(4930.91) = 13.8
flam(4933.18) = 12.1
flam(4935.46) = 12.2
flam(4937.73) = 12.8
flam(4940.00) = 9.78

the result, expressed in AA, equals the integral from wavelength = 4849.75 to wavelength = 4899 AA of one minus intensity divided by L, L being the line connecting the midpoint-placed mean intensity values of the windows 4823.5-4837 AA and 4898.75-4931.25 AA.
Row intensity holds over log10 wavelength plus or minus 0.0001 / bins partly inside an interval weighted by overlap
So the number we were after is 1.85 AA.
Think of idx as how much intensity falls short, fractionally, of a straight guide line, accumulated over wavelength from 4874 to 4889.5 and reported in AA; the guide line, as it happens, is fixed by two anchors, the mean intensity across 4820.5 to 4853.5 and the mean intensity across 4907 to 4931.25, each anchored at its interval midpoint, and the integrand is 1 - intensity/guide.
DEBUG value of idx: 0.8 AA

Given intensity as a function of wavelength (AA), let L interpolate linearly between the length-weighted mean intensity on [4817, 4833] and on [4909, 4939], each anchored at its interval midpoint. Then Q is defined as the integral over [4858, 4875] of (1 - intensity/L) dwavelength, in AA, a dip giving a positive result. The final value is 1.9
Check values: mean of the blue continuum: 12.5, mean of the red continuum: 12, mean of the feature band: 10.9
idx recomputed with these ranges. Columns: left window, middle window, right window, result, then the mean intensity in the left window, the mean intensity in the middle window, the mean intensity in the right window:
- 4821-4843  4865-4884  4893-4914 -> 1.5 AA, 12.3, 11.5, 12.6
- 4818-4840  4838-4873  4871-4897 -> -0.9 AA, 12.4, 12.1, 11.2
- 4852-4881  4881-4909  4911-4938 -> -0.5 AA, 11.5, 11.9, 11.9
